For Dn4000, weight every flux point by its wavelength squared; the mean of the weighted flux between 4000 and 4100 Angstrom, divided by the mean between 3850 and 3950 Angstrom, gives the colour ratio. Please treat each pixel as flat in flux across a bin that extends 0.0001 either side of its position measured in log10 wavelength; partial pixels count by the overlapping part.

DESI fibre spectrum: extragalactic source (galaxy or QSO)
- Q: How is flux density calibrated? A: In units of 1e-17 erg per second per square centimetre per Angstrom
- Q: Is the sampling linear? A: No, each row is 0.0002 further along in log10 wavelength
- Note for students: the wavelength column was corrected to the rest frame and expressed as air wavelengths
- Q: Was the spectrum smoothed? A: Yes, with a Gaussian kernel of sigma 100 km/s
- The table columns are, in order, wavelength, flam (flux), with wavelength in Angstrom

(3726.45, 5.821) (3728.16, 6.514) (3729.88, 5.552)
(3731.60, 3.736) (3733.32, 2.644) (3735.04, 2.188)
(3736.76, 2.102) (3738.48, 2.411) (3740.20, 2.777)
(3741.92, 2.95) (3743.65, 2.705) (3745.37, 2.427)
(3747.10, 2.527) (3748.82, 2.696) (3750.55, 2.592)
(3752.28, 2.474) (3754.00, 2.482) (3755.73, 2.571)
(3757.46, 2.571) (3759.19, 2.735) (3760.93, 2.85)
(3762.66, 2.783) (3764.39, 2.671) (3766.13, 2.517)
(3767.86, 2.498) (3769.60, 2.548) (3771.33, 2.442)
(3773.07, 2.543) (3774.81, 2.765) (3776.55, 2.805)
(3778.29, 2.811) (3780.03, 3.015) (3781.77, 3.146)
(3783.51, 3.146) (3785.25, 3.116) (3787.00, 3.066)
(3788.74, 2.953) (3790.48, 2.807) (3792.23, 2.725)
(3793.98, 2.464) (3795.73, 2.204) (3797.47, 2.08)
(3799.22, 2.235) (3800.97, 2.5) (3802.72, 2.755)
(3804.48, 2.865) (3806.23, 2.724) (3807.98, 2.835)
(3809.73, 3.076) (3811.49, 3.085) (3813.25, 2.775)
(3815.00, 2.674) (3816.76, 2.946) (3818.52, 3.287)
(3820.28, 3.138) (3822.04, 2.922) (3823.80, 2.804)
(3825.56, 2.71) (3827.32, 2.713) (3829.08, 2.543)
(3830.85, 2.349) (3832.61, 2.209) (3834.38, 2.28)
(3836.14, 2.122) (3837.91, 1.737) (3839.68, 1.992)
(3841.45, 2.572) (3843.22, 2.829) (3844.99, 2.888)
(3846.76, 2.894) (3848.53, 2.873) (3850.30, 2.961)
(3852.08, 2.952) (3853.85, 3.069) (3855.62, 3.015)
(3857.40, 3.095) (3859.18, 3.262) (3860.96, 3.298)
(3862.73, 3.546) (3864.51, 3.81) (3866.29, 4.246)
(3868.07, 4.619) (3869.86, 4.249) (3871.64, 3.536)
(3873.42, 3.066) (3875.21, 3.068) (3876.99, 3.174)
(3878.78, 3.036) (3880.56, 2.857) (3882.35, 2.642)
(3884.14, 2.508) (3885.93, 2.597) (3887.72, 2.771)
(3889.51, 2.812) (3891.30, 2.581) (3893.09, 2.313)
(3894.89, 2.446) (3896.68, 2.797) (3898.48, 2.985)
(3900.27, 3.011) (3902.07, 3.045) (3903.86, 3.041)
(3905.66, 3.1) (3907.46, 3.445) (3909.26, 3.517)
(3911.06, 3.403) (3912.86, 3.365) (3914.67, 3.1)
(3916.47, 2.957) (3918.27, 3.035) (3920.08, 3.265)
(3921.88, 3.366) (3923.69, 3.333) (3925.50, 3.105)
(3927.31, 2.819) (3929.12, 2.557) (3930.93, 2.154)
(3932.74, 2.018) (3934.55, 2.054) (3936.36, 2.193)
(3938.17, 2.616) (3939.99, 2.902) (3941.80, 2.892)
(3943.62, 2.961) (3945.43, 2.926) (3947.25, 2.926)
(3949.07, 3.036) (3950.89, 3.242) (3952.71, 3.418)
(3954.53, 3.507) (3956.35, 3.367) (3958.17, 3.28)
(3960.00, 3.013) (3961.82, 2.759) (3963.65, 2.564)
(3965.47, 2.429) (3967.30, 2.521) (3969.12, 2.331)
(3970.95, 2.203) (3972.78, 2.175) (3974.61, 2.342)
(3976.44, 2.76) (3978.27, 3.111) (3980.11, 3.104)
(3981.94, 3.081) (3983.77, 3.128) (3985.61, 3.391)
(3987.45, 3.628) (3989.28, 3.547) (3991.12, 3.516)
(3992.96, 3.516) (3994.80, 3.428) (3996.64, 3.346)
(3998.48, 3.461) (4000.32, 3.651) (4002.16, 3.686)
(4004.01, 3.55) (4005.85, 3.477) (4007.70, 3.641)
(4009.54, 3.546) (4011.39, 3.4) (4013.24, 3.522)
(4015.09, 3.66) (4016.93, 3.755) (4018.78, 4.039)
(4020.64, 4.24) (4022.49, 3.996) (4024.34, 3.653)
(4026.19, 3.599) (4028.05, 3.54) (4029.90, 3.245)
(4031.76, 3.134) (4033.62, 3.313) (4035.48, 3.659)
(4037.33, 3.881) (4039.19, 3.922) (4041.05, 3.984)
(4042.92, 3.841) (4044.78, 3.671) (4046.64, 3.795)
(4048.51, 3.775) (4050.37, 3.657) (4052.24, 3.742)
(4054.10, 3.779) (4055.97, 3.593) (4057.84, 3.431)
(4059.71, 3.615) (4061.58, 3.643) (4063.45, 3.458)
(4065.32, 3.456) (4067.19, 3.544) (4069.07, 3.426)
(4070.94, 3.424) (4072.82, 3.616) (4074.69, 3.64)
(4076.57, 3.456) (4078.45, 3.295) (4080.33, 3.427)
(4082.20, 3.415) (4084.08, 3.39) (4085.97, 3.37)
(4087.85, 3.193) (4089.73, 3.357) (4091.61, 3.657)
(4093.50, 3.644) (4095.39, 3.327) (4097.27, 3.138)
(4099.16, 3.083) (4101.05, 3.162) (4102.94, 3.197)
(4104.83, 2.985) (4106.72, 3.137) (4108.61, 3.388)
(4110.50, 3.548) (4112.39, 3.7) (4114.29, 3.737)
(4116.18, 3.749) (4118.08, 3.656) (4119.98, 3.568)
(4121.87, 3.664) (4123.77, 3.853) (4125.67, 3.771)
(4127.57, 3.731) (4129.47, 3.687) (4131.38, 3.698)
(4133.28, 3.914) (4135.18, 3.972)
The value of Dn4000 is 1.3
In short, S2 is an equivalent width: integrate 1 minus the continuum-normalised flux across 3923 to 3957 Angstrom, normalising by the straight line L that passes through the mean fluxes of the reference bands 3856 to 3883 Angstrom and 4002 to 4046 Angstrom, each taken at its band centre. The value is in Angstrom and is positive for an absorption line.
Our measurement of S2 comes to 6.75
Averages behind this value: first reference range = 3.43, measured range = 2.84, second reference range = 3.67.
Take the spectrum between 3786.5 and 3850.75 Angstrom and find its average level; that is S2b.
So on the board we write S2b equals 2.66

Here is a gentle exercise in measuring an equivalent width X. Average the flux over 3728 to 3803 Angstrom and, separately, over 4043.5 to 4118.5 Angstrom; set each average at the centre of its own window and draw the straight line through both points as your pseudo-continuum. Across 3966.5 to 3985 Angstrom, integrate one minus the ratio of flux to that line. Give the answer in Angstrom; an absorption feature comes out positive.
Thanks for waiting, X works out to 3.2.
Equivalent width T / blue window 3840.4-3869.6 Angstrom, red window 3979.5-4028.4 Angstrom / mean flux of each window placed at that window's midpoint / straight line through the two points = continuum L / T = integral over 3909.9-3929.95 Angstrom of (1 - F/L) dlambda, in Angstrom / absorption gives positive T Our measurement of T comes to 1.6 Angstrom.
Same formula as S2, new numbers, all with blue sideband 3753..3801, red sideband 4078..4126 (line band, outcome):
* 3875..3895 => 1.4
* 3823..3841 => 2.9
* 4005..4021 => -2.2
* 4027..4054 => -3.0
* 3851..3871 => -4.7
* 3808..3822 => -1.1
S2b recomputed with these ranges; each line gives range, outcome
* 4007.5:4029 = 3.72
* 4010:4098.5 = 3.58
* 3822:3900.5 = 2.91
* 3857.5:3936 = 3.06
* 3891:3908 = 2.88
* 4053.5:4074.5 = 3.54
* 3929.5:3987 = 2.79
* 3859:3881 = 3.54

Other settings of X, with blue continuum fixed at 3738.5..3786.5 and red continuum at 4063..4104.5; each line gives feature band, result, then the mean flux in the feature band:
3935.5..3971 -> 2.7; 2.87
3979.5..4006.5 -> -2.0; 3.44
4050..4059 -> -0.8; 3.64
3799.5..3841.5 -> 2.7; 2.65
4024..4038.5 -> -1.0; 3.5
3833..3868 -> -0.6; 2.95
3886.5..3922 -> 0.0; 3.01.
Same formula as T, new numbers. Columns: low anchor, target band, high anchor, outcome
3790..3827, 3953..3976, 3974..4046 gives 4.2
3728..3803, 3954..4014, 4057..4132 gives 1.9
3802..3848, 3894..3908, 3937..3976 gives -1.1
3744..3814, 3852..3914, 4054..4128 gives -4.2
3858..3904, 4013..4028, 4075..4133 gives -2.1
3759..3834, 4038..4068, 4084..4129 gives -3.1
